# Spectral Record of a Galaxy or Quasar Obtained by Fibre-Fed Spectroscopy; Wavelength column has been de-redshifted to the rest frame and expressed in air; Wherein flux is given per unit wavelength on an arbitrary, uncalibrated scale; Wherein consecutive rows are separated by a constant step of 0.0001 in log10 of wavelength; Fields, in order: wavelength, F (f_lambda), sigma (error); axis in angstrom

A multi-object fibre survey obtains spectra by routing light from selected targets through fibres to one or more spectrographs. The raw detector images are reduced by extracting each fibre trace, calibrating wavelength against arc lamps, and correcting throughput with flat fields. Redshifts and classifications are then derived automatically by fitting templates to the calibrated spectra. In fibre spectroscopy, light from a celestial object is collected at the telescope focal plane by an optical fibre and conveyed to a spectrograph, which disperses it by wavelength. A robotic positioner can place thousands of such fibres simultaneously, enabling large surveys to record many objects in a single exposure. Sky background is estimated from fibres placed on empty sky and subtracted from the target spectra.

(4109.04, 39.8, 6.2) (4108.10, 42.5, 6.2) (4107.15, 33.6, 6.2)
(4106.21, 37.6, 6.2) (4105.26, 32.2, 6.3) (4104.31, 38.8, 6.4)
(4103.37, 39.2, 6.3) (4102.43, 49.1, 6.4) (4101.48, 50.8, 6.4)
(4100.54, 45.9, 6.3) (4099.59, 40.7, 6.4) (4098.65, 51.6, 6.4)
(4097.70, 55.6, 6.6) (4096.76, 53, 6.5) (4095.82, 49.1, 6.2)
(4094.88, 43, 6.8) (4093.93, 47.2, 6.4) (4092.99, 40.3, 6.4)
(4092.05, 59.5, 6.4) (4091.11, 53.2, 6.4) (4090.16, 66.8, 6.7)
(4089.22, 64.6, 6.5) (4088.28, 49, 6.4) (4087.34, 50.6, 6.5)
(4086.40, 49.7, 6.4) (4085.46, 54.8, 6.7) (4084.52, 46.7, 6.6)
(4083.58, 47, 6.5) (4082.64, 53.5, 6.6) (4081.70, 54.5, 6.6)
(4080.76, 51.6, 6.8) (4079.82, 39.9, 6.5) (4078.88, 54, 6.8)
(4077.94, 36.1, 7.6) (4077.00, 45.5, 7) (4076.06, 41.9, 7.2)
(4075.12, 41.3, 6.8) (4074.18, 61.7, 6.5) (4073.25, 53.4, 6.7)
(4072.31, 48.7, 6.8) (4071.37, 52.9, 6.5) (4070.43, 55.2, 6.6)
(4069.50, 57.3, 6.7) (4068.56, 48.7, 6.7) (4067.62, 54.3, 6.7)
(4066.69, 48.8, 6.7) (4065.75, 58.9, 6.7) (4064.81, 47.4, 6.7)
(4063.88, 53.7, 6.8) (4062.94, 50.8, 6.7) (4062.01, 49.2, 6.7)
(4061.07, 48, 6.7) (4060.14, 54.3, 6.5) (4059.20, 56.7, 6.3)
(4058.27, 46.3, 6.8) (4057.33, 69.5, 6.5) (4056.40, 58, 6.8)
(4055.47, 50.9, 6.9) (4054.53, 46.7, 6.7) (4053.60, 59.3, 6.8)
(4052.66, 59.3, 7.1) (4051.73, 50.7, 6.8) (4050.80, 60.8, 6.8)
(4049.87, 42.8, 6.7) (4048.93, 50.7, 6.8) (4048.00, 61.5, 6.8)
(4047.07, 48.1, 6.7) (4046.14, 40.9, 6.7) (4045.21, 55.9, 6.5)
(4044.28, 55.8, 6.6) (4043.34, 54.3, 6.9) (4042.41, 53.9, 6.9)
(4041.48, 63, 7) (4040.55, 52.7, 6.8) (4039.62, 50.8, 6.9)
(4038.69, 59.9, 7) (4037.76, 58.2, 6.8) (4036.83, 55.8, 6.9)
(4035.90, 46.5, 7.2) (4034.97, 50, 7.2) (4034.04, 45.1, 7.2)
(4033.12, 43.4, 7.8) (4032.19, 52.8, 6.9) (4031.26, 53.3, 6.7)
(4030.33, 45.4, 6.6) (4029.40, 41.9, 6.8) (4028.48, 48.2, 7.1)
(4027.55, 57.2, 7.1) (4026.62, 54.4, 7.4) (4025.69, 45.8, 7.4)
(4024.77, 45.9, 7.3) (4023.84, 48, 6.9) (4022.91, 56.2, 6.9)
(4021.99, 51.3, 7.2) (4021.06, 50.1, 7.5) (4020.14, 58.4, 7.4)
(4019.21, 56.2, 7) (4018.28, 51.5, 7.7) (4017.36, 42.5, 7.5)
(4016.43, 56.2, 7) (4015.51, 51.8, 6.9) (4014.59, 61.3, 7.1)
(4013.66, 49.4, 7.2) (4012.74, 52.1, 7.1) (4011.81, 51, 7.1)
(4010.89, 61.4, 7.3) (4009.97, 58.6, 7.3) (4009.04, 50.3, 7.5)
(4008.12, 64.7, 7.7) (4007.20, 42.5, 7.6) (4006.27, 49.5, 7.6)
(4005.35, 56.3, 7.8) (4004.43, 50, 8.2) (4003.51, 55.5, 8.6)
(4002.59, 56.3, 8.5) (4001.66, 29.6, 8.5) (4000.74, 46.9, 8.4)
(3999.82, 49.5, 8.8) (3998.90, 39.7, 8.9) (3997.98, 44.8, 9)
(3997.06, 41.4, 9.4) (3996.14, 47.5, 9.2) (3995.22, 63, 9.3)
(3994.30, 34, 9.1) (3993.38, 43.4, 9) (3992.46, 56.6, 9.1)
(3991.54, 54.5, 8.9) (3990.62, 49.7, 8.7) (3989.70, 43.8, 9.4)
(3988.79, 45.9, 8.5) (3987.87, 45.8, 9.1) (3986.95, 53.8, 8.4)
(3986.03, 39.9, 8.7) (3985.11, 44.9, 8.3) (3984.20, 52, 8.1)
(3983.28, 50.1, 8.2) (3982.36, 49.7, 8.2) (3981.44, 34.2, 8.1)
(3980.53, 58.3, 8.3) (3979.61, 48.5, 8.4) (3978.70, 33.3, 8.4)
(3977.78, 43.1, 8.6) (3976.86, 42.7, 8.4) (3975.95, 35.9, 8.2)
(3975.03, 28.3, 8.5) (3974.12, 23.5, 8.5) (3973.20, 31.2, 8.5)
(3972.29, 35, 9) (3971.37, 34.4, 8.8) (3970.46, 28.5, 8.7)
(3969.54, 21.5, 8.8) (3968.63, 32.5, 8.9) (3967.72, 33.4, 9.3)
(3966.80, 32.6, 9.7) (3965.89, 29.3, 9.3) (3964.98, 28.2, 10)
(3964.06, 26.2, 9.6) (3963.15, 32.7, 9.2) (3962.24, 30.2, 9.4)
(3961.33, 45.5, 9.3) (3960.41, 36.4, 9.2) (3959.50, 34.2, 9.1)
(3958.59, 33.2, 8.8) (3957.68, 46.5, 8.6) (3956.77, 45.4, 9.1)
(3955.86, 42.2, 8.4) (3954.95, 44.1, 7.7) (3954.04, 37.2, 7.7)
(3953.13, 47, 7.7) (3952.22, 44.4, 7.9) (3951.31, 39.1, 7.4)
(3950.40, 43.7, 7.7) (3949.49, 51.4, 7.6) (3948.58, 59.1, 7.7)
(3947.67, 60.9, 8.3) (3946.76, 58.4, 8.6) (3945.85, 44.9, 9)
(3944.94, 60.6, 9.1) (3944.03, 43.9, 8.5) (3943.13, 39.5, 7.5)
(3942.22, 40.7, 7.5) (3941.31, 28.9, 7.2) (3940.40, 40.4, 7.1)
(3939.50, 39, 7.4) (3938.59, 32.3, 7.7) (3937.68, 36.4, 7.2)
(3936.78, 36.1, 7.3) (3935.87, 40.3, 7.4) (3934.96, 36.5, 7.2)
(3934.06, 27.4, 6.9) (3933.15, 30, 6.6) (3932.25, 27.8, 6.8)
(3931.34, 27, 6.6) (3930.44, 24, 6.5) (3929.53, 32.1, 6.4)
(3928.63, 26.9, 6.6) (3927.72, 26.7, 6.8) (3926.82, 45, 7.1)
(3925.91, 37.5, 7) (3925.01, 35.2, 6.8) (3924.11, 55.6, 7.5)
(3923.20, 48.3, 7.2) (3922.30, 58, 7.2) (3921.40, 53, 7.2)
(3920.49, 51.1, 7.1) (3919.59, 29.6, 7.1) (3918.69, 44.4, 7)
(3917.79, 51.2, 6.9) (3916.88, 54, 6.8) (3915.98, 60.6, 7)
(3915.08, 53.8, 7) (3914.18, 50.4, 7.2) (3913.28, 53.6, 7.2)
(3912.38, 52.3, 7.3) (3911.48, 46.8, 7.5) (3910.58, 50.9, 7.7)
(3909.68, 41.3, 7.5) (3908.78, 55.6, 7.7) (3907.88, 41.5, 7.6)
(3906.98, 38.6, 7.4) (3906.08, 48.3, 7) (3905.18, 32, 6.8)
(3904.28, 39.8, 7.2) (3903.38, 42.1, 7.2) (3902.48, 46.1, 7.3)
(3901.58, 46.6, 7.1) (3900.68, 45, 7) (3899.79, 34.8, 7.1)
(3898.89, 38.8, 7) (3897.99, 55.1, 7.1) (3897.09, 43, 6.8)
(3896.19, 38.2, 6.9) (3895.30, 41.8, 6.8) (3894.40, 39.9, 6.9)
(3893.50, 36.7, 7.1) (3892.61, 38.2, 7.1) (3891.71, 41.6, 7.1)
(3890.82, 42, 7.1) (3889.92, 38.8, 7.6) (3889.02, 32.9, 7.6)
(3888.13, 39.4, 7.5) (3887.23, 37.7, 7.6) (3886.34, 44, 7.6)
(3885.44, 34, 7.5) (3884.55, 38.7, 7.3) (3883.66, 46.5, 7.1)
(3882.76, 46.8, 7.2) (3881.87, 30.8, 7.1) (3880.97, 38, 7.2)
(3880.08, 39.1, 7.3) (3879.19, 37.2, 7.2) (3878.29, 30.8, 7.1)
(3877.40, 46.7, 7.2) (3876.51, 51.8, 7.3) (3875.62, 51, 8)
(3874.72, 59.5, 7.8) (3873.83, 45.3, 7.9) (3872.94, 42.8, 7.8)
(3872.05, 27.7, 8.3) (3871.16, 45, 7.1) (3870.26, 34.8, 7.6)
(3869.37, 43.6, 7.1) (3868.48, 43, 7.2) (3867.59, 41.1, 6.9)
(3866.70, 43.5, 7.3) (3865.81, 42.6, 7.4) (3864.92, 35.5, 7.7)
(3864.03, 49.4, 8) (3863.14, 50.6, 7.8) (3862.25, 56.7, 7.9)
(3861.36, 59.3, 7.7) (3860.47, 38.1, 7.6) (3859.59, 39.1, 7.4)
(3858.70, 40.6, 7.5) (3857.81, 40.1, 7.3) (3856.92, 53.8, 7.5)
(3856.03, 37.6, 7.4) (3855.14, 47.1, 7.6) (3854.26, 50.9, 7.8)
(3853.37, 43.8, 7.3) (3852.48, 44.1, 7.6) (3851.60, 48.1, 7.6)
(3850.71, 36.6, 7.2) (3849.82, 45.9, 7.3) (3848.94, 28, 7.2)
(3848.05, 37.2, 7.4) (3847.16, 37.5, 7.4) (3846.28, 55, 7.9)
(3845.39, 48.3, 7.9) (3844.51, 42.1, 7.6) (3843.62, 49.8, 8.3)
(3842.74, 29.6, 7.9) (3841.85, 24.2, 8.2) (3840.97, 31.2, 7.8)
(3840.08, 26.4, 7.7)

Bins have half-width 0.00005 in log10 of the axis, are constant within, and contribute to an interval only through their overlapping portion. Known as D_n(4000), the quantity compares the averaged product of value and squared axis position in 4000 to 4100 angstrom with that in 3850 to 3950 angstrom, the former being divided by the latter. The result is 1.3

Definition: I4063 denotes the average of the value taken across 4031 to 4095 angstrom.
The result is 52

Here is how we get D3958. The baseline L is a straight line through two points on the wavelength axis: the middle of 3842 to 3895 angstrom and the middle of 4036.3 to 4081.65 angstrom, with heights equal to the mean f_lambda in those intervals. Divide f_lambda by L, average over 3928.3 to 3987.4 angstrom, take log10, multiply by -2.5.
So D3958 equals 0.21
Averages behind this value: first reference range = 42.2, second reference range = 52.4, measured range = 38.8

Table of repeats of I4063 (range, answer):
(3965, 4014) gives 44.2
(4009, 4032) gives 52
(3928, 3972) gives 37.7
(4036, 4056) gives 53.8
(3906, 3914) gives 47.7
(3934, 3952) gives 43.3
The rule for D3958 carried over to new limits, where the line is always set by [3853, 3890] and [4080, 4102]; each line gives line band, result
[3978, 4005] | 0.01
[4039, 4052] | -0.08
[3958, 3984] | 0.29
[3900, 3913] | -0.01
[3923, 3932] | 0.26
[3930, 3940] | 0.36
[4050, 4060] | -0.12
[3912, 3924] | -0.15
